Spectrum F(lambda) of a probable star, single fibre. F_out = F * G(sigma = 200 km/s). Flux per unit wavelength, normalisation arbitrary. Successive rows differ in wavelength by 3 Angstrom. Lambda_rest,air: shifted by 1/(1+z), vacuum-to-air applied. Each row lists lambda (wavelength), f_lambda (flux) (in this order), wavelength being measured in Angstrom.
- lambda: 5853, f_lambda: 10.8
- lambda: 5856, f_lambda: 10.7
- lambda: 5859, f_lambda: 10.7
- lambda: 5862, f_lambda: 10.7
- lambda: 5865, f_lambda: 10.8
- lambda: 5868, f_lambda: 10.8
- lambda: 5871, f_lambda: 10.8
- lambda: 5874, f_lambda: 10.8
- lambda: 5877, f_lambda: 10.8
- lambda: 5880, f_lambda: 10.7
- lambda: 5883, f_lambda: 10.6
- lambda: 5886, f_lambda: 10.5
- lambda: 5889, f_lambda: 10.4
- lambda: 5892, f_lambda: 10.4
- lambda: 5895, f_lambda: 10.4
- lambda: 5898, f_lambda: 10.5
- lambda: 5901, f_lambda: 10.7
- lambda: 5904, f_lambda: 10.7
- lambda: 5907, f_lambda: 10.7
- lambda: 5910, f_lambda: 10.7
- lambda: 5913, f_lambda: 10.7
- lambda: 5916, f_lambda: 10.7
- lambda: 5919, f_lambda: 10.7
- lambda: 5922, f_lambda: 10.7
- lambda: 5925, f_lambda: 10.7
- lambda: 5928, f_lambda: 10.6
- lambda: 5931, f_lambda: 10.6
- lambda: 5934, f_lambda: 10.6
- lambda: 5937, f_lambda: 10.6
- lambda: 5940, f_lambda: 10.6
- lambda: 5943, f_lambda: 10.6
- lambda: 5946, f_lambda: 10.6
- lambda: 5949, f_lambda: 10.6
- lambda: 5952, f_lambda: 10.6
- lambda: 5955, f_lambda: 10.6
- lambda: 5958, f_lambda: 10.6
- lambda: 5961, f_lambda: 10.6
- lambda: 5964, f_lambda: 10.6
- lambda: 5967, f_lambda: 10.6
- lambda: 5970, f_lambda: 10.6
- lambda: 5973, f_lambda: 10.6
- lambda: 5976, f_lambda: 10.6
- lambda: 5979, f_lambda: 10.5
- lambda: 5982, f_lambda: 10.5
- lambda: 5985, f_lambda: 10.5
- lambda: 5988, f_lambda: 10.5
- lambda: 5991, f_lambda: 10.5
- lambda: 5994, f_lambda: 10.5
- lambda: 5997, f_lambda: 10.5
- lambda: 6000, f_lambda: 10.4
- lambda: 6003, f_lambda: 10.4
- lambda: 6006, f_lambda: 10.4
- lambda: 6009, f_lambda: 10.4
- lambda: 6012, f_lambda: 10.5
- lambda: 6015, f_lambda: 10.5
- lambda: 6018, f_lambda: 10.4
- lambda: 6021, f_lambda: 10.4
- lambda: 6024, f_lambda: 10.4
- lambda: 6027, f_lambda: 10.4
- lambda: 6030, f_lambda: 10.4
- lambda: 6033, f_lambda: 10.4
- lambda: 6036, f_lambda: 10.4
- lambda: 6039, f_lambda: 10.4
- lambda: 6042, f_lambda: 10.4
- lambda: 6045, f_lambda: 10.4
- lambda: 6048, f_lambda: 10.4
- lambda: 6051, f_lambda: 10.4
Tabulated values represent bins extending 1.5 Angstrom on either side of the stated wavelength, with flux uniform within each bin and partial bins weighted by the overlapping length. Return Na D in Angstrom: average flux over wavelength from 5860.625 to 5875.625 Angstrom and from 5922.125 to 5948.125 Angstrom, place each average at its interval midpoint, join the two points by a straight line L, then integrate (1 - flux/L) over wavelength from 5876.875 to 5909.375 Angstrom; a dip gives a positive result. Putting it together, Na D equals 0.4 Angstrom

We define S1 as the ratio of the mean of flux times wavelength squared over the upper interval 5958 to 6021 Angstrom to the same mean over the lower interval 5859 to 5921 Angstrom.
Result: 1.02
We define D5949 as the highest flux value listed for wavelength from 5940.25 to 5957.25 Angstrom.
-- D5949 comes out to 10.6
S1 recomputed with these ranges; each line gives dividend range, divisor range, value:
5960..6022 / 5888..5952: 1.01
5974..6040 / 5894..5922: 1.01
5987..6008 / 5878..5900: 1.03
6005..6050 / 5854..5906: 1.03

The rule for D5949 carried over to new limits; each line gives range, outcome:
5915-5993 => 10.7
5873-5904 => 10.8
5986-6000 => 10.5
